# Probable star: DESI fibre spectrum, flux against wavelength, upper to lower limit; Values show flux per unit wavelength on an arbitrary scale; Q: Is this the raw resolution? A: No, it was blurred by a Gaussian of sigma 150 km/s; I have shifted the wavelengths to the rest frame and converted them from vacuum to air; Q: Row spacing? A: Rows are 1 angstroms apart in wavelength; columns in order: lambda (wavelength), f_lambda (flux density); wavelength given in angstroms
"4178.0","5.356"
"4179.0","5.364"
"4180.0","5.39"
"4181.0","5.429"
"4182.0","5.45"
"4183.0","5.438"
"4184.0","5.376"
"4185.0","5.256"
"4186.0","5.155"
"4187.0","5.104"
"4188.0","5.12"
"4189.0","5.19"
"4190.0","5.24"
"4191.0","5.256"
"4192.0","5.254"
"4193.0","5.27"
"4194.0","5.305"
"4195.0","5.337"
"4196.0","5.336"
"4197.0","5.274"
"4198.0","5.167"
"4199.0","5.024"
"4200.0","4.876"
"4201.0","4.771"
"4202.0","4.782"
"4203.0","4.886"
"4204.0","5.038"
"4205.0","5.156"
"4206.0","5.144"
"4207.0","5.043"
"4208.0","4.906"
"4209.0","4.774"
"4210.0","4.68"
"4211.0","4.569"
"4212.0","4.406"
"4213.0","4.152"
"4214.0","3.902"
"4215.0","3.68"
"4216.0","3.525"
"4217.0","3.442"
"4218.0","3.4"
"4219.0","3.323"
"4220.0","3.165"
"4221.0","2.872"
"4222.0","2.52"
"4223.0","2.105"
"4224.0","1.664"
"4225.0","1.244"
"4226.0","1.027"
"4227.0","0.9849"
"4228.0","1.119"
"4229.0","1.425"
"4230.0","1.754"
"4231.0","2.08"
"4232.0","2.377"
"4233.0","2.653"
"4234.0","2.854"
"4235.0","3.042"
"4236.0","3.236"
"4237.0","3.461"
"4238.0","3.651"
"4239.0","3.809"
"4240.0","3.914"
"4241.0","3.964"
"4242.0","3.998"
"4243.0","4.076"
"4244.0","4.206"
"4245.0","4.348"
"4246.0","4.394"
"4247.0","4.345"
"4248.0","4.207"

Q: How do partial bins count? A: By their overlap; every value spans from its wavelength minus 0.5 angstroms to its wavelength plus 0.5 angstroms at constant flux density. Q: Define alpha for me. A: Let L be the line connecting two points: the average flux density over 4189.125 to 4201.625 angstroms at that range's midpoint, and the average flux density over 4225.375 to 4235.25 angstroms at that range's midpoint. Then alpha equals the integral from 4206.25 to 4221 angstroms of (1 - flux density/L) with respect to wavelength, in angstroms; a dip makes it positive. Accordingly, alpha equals -2.4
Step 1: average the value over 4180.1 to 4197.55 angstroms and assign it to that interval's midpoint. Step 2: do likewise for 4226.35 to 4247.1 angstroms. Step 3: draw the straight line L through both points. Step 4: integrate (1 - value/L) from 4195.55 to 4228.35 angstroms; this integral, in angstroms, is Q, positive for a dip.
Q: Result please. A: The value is 3.8 angstroms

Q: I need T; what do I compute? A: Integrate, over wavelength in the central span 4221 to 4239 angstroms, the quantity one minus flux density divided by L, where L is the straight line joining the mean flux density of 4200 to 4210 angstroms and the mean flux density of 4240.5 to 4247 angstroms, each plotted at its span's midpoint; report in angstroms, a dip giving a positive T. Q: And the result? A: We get 8.8 angstroms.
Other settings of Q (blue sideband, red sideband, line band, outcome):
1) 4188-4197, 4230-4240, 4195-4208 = -0.7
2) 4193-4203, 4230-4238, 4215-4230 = 5.5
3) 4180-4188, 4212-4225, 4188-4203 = -1.9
